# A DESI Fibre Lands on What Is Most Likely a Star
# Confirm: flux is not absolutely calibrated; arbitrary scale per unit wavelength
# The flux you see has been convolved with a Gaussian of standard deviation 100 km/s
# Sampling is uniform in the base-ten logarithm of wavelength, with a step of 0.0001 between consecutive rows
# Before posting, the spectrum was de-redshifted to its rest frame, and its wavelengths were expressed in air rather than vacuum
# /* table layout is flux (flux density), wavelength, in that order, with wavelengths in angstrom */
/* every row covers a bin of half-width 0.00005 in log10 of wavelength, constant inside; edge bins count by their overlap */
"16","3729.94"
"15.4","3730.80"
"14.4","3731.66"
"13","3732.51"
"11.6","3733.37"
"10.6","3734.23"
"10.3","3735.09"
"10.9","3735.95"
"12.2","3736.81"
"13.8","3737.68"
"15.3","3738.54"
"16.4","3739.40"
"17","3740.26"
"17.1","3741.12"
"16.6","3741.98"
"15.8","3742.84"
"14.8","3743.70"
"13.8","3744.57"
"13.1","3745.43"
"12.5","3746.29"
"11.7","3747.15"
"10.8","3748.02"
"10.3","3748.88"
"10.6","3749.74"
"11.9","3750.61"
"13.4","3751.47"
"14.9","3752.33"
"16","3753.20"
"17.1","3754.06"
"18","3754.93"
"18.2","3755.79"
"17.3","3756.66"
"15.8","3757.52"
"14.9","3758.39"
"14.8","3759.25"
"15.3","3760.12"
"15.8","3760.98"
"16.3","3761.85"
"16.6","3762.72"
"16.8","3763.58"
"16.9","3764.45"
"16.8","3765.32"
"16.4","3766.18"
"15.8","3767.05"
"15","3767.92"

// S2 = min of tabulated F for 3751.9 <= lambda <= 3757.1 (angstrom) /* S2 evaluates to 14.9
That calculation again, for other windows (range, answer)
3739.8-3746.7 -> 12.5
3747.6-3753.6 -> 10.3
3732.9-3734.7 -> 10.6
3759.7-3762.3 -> 15.3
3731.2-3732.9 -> 13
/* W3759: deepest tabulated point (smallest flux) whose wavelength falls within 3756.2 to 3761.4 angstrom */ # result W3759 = 14.8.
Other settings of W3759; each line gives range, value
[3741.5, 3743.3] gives 15.8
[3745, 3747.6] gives 11.7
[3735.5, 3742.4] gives 10.9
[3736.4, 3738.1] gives 12.2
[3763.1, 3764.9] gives 16.8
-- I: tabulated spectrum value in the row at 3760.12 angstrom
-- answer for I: 15.3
